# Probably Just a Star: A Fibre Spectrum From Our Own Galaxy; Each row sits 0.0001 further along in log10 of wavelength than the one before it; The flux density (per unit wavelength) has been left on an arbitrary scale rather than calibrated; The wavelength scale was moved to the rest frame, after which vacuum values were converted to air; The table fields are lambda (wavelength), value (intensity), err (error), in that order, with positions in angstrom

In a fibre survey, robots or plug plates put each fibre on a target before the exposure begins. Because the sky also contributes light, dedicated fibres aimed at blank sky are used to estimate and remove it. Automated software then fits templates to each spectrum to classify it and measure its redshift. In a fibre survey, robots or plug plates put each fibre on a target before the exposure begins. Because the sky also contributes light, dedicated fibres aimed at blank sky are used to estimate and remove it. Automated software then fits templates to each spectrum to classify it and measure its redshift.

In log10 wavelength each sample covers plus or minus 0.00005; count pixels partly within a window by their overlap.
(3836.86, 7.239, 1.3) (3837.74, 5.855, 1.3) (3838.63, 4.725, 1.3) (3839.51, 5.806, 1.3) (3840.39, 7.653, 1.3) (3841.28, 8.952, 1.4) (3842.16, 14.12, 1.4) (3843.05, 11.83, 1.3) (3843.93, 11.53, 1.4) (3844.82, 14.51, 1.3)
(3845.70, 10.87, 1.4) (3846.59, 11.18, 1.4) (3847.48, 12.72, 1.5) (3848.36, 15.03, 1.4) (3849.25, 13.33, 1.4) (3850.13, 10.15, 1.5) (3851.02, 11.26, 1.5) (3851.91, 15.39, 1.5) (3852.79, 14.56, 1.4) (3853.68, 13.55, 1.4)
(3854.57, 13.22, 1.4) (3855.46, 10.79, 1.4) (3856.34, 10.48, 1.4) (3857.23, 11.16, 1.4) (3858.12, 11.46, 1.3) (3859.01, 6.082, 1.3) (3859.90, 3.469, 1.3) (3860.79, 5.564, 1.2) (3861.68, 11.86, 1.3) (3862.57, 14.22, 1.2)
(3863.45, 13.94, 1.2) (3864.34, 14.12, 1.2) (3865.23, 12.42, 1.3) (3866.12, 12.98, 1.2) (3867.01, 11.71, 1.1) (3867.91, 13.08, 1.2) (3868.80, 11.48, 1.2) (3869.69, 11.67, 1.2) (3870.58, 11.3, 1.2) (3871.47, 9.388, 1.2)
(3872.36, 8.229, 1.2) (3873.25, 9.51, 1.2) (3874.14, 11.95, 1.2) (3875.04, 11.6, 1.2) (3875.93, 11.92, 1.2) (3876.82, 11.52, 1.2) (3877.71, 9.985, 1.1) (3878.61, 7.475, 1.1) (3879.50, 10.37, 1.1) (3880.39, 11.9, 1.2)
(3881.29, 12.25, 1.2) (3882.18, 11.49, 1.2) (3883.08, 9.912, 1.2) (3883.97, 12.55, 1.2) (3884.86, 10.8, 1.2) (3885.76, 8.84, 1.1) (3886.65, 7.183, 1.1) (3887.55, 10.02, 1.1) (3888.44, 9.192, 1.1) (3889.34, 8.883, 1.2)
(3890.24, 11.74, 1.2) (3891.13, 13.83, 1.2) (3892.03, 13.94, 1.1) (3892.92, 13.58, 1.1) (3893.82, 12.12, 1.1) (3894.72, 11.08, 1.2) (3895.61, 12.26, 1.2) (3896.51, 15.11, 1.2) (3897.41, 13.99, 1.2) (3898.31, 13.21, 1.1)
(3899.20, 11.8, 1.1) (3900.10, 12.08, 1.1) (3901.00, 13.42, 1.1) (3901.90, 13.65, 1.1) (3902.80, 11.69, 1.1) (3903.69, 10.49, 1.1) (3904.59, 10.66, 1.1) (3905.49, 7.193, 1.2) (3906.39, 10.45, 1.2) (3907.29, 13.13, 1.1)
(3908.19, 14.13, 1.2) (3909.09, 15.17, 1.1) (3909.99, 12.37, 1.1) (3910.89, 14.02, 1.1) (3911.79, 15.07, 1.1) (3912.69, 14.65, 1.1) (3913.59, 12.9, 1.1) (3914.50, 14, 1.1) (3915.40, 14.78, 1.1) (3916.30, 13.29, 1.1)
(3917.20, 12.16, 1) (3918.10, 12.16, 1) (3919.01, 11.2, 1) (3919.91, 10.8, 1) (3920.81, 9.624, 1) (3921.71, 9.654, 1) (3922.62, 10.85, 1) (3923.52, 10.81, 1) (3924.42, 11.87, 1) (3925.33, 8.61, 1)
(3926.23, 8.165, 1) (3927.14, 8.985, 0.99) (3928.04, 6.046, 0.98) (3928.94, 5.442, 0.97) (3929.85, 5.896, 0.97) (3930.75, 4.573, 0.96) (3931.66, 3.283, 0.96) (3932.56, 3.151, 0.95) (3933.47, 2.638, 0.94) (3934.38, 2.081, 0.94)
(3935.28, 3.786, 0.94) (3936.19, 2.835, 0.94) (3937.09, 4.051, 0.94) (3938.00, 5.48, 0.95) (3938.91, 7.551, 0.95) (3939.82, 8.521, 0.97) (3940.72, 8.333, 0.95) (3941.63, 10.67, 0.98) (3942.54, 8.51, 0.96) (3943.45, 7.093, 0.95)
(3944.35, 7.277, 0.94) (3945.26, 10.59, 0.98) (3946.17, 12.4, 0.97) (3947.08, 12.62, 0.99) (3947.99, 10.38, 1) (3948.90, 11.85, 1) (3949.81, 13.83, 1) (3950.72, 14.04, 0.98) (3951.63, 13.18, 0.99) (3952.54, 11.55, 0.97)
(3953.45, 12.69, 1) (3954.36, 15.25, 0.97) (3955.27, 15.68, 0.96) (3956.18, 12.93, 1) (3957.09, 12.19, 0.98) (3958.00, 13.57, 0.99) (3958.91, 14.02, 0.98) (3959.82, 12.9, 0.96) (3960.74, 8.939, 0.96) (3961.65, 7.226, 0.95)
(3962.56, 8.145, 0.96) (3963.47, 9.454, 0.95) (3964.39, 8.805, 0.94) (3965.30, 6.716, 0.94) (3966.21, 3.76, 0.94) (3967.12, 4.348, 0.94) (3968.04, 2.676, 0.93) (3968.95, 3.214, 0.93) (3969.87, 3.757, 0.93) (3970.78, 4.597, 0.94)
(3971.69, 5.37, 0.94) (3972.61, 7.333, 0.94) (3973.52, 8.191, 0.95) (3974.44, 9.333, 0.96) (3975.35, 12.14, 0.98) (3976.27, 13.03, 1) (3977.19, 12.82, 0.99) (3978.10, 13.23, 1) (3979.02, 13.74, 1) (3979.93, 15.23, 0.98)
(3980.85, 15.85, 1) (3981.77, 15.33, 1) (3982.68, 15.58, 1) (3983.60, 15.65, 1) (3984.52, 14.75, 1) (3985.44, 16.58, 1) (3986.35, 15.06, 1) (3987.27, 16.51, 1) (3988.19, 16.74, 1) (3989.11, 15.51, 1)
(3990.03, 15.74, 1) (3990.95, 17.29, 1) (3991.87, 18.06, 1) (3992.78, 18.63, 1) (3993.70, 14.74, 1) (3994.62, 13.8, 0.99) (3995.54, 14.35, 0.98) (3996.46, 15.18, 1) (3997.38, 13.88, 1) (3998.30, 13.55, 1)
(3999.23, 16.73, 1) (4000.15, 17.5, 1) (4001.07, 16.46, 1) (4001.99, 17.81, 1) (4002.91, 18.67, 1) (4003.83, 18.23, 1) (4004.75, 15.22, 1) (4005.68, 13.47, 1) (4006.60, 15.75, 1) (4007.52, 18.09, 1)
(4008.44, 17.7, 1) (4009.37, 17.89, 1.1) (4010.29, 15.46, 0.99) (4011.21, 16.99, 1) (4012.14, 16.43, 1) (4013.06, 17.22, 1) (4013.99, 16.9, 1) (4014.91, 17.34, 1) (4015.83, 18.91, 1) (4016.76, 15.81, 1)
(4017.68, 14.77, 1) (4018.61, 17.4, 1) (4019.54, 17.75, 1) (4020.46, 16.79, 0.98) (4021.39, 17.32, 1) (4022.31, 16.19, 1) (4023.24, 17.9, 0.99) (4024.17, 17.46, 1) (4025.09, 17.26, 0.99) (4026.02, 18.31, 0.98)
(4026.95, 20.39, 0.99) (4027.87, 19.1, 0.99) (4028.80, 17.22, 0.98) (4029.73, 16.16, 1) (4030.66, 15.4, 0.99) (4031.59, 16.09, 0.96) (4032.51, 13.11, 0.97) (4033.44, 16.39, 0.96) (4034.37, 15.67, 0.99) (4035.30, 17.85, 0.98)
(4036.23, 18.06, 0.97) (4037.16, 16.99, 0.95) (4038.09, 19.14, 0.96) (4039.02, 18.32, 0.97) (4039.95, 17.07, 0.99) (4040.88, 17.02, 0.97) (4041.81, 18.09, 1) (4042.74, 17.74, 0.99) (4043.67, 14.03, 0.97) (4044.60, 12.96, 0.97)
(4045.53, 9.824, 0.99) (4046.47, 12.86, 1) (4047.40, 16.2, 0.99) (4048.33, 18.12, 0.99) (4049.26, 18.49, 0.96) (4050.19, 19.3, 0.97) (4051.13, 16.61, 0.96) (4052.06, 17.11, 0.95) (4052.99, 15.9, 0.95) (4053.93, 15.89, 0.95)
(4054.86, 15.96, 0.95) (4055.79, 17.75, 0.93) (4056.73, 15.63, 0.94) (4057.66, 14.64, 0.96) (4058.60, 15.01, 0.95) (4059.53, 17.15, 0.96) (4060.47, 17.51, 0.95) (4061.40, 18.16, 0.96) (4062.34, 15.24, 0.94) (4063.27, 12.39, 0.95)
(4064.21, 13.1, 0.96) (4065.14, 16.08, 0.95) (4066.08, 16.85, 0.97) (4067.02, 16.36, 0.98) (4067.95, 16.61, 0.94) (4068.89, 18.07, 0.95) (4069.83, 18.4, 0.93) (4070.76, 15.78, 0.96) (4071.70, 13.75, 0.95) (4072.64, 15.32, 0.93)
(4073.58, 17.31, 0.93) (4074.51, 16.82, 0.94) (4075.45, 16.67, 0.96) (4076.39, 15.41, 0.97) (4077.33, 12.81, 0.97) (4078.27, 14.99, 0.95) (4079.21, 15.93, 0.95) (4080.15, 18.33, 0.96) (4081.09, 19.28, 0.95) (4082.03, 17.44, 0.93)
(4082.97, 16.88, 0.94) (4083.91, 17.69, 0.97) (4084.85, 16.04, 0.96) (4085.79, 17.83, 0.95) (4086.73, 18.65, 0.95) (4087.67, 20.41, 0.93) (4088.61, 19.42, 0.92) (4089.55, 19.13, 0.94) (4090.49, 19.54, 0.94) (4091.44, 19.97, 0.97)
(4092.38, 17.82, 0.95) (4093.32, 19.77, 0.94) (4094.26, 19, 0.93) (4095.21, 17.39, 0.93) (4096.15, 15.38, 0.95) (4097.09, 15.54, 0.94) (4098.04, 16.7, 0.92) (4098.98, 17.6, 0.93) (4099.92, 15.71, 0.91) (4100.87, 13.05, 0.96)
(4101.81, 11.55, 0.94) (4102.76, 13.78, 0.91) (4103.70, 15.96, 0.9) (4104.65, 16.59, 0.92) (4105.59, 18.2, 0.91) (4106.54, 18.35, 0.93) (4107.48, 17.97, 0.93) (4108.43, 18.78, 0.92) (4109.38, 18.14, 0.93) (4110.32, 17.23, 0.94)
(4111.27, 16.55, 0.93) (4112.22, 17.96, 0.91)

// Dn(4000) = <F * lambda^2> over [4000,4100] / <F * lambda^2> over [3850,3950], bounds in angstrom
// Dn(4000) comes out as 1.7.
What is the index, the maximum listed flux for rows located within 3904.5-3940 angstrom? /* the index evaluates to 15.17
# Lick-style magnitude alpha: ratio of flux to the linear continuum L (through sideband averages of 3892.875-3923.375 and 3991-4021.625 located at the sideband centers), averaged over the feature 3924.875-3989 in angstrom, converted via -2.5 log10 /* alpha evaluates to 0.44 mag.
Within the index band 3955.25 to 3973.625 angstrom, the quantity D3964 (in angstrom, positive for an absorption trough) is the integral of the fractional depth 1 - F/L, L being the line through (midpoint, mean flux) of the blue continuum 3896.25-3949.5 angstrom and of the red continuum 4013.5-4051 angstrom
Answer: 6.4 angstrom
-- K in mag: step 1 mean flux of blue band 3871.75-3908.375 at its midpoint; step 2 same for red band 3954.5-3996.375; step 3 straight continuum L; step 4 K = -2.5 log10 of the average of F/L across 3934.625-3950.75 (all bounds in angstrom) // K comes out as 0.33 mag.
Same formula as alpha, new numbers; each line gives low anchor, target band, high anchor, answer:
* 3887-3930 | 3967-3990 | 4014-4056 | 0.242 mag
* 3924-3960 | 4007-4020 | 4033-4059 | -0.206 mag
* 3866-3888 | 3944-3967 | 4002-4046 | 0.244 mag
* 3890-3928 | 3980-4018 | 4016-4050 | -0.056 mag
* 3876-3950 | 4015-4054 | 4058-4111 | -0.129 mag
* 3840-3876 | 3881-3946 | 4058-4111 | 0.244 mag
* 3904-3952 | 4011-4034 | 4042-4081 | -0.200 mag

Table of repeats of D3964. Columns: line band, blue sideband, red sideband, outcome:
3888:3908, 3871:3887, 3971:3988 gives -2.0 angstrom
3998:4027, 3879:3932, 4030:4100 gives -4.1 angstrom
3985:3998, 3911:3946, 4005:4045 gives -1.7 angstrom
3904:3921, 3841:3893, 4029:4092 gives 0.0 angstrom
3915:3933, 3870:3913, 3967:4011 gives 4.8 angstrom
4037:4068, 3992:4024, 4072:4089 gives 1.2 angstrom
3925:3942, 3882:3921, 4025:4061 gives 9.5 angstrom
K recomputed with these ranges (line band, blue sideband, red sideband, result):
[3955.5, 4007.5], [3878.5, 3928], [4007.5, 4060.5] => 0.16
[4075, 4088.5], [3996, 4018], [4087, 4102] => 0.02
